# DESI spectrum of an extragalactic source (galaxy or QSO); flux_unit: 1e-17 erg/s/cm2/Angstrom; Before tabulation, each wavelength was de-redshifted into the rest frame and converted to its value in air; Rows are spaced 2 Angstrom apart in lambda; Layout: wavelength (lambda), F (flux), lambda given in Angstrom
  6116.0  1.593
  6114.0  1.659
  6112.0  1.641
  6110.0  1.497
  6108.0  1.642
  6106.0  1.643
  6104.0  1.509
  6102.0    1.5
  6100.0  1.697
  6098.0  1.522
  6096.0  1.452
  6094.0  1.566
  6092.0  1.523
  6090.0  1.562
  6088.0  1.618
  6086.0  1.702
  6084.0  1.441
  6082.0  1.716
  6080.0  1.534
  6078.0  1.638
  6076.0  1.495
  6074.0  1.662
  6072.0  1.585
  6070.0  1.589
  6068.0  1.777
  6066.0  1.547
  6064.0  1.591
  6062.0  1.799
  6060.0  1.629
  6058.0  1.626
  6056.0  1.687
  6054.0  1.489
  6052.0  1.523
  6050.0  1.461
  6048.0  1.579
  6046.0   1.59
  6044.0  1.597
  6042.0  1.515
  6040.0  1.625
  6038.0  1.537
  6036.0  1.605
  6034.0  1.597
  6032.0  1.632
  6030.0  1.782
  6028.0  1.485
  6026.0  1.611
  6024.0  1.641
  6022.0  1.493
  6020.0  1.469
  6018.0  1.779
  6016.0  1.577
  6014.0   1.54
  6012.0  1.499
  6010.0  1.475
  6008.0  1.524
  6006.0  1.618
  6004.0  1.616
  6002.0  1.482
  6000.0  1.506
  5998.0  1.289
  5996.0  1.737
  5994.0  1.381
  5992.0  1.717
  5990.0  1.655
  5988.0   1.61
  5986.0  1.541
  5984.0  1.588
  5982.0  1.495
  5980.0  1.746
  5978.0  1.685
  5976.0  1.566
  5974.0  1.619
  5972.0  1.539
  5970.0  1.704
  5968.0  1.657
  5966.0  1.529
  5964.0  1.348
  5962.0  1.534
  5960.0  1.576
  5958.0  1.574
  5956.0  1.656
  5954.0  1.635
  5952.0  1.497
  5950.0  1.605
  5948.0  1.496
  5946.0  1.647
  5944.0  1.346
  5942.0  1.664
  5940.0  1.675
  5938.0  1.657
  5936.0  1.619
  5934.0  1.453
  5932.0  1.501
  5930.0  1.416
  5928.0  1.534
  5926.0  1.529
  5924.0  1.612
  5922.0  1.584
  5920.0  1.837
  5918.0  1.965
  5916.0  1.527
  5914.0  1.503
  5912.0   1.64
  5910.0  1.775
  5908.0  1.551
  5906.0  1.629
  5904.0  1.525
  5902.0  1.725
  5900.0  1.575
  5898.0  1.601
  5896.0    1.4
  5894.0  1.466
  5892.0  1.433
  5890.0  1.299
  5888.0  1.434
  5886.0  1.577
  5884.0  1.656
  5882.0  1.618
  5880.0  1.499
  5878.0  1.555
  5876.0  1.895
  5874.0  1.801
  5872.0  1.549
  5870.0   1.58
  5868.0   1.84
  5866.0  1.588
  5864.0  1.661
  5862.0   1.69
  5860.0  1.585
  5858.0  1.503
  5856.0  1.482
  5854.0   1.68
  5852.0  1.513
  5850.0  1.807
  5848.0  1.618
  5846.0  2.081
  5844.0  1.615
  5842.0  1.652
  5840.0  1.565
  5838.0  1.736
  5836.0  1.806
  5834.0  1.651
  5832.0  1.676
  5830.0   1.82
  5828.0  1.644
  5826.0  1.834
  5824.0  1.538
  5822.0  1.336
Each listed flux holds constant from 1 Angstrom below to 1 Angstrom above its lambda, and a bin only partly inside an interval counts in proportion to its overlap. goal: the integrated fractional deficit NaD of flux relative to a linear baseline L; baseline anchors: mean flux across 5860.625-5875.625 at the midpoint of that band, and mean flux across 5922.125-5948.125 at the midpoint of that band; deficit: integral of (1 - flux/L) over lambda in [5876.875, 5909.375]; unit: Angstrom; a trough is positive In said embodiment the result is 1.9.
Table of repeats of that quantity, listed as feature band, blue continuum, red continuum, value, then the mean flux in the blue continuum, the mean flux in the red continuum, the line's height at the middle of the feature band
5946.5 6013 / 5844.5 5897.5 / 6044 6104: 1.3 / 1.61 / 1.59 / 1.6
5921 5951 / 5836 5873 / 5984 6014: 0.7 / 1.66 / 1.55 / 1.6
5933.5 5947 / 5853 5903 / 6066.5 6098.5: 0.0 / 1.59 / 1.59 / 1.59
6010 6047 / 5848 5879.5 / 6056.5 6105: 0.5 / 1.65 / 1.6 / 1.61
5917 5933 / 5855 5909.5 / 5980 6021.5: -0.5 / 1.58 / 1.56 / 1.57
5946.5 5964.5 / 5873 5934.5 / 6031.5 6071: 0.4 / 1.59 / 1.6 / 1.59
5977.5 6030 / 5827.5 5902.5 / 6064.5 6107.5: 1.0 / 1.63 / 1.59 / 1.6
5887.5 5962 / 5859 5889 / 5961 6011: 1.5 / 1.64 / 1.57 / 1.6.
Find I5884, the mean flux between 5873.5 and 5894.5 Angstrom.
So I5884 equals 1.56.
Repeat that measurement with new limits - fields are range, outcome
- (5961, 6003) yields 1.57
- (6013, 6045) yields 1.59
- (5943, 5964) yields 1.55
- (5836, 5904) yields 1.62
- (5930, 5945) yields 1.55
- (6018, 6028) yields 1.57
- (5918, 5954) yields 1.58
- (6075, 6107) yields 1.57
